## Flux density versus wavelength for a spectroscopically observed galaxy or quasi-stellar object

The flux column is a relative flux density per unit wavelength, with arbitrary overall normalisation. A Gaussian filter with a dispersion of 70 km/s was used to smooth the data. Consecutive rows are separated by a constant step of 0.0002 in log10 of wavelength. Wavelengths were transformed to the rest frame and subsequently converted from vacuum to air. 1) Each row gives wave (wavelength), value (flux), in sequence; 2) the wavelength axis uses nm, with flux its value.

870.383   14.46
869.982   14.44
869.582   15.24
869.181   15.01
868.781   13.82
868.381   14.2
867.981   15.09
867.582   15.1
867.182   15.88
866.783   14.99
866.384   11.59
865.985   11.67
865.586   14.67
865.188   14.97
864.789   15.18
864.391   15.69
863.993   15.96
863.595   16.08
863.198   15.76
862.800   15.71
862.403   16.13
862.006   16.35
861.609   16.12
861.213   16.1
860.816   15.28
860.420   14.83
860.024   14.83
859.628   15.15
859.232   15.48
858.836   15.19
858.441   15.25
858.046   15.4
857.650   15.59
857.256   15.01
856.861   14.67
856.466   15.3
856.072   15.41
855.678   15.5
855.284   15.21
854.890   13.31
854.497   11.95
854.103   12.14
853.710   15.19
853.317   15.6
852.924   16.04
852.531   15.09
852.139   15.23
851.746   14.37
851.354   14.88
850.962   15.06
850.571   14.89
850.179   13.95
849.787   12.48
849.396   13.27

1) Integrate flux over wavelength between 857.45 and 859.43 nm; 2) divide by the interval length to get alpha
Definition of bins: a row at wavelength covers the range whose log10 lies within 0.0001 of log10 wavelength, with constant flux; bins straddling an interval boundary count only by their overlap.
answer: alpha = 15.4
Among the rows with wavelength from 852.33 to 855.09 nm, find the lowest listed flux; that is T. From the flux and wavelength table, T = 11.95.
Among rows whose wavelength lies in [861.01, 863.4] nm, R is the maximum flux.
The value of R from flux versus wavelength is 16.35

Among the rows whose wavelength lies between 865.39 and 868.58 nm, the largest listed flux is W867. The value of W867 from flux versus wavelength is 15.88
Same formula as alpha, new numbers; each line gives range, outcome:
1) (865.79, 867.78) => 13.8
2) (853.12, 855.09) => 13.6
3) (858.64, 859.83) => 15.3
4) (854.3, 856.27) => 14.3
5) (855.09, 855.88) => 15.4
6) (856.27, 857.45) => 15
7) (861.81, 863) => 16.1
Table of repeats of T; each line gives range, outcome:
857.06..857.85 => 15.01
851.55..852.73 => 14.37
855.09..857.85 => 14.67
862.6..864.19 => 15.71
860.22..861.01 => 14.83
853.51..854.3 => 12.14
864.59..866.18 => 11.67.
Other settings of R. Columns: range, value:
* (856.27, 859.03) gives 15.59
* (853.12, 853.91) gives 15.6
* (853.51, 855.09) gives 15.19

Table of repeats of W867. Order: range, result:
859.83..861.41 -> 16.1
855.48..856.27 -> 15.5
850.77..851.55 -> 15.06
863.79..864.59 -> 15.96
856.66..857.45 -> 15.01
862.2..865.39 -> 16.13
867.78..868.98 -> 15.09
